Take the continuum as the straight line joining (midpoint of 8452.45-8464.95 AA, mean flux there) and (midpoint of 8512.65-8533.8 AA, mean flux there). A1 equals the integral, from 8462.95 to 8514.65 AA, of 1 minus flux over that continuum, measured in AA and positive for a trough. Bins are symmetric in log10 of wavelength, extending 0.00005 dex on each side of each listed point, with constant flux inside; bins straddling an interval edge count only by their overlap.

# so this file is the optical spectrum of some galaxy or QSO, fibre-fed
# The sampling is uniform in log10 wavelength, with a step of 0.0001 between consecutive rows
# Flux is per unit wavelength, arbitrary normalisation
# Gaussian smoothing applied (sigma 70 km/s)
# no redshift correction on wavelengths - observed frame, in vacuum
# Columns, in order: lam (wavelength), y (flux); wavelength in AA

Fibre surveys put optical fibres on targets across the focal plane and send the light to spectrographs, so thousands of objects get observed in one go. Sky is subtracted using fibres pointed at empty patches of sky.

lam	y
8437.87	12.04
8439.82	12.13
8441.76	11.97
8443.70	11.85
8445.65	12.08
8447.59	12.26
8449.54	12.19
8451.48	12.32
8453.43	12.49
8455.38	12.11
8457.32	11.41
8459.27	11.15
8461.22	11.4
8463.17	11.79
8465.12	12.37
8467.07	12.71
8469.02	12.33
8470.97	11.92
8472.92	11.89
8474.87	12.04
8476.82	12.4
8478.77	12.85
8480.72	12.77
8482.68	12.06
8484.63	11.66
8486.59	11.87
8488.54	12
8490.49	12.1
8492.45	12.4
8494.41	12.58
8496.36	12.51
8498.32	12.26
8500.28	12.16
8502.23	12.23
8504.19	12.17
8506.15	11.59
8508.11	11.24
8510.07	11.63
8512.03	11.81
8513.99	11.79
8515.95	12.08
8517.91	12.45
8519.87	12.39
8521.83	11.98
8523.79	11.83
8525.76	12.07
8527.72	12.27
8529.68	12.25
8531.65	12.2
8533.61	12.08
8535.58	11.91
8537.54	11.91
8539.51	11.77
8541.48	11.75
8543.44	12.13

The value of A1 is -0.84 AA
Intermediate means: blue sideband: 11.8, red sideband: 12.1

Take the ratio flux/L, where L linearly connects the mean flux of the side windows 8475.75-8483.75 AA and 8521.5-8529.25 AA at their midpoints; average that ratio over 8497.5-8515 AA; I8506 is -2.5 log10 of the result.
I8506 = 0.03 mag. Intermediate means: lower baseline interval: 12.5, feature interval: 11.9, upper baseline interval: 12.1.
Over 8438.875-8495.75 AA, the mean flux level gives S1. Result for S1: 12.1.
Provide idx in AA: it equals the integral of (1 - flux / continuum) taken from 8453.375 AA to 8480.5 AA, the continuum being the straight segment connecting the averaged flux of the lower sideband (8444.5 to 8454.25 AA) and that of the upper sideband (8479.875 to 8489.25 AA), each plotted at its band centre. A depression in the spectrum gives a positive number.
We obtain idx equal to 0.2 AA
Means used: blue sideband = 12.3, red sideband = 12.1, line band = 12.1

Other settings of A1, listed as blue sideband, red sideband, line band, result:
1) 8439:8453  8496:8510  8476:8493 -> -0.3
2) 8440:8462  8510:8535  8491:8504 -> -0.3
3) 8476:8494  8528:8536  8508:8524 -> 0.3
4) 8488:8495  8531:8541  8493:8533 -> 0.1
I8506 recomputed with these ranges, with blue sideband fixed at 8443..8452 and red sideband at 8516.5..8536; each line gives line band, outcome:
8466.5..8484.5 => -0.01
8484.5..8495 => 0.00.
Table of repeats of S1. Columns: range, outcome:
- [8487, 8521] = 12.1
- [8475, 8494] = 12.2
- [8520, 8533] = 12.1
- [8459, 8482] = 12.2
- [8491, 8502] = 12.4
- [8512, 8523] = 12.1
